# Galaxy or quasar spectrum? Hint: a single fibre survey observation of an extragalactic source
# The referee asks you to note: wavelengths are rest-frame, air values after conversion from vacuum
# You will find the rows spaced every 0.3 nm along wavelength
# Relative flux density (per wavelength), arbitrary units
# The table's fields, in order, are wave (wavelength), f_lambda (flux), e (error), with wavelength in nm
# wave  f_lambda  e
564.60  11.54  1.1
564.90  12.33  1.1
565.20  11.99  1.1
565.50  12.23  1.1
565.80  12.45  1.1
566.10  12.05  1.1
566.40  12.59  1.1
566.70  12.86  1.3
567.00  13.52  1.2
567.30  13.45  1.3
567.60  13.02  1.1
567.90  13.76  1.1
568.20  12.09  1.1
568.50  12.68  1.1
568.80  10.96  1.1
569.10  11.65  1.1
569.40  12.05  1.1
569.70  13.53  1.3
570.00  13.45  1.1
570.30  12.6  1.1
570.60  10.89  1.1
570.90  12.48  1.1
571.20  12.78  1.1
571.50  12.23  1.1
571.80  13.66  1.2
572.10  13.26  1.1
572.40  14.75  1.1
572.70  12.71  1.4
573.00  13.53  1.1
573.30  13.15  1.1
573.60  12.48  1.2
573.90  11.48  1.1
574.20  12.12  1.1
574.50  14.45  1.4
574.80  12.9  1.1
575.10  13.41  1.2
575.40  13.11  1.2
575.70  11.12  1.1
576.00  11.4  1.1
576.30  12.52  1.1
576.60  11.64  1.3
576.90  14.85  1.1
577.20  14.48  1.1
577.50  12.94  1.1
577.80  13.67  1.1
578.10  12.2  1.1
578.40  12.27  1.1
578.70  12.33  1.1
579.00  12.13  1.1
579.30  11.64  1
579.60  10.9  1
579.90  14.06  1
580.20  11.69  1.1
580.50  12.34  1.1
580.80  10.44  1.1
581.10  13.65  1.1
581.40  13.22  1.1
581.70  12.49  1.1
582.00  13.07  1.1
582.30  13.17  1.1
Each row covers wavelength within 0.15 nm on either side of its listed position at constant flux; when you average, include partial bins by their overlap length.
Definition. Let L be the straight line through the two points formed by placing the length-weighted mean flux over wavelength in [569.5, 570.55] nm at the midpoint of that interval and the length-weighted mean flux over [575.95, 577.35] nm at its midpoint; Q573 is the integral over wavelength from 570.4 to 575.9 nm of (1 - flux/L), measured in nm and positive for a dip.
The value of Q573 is 0.09 nm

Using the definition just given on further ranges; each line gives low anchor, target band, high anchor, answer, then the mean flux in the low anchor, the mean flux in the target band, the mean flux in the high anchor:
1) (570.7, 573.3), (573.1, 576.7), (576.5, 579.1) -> 0.15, 13.1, 12.5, 13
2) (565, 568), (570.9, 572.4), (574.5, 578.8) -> -0.04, 12.8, 13.1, 12.8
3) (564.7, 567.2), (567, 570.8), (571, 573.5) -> 0.08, 12.5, 12.6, 13.2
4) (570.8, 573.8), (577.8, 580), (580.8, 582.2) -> 0.11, 13.1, 12.3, 12.8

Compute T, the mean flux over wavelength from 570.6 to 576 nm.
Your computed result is 12.8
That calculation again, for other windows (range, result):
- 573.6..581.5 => 12.6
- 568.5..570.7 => 12.2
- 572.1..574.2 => 13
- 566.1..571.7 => 12.6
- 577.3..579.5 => 12.5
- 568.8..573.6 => 12.8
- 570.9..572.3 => 13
